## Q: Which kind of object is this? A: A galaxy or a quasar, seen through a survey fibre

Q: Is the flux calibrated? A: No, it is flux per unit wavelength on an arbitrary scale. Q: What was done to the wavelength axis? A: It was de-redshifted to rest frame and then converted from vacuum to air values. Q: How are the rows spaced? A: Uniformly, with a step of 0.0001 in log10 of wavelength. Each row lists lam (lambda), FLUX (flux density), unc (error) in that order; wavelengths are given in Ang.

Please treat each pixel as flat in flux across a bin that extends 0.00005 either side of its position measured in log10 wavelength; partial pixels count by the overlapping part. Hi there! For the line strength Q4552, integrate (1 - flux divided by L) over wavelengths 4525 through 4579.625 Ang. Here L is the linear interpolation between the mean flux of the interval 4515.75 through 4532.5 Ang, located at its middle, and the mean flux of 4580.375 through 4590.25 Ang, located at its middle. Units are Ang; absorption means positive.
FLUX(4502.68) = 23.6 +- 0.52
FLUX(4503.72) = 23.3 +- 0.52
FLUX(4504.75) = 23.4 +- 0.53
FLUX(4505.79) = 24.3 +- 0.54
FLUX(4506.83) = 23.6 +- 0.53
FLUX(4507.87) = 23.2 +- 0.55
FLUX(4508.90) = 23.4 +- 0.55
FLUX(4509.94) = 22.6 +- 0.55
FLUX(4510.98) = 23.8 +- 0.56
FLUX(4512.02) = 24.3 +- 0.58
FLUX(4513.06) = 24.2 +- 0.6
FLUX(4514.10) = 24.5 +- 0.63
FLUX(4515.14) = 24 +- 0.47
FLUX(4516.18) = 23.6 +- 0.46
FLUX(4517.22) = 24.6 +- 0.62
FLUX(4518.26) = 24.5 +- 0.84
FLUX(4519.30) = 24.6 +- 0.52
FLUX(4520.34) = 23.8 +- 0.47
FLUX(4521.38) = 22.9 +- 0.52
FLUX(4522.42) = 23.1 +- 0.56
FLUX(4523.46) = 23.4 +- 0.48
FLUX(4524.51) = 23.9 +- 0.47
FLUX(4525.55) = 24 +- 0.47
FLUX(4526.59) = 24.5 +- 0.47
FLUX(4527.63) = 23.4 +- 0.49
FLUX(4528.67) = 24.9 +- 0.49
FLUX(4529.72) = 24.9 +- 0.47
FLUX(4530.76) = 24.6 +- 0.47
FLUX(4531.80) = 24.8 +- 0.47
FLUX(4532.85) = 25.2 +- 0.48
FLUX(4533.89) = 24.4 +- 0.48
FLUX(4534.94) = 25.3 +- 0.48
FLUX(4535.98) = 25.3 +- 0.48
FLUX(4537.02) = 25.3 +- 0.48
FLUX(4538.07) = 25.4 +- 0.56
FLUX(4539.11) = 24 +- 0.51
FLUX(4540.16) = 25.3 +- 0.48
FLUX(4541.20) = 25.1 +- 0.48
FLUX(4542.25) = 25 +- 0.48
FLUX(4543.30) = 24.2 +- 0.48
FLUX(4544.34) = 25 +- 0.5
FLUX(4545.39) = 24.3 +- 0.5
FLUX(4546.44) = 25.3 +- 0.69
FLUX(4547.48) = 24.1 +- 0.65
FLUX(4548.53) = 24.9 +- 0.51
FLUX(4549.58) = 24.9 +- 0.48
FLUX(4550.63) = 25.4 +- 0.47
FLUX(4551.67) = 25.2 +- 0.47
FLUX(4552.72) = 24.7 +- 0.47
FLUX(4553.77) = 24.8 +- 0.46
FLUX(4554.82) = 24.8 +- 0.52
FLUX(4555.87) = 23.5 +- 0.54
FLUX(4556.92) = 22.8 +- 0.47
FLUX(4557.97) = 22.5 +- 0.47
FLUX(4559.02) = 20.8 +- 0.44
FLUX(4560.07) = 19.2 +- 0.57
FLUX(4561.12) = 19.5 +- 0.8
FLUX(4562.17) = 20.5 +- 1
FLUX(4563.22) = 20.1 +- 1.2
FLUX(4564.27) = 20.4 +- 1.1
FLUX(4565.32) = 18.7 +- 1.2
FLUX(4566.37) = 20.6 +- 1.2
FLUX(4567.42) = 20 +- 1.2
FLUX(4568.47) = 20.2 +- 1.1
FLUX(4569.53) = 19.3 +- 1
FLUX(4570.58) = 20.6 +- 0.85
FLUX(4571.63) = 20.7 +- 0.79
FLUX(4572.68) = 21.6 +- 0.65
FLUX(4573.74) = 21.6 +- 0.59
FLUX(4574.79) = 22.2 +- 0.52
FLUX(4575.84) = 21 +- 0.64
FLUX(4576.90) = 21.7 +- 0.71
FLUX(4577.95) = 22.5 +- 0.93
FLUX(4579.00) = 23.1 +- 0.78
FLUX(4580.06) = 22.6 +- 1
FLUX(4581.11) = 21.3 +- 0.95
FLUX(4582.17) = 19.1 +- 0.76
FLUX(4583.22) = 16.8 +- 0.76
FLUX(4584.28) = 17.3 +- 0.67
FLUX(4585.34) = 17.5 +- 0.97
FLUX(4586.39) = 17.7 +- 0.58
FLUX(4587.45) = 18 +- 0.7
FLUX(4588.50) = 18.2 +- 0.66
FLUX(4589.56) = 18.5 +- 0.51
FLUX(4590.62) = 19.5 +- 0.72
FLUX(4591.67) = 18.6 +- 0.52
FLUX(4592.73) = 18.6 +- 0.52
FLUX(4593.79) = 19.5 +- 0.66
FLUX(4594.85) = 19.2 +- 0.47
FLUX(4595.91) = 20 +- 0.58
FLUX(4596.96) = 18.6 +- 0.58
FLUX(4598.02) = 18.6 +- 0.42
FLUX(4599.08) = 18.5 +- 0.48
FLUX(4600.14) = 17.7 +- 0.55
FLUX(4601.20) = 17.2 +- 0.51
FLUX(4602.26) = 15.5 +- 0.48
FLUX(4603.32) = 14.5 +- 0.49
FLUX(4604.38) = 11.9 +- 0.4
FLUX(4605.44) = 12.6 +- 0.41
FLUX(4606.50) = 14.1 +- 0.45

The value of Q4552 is -4.2 Ang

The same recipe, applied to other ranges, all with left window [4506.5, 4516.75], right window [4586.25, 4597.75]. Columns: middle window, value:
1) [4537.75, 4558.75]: -2.96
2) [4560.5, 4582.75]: -0.87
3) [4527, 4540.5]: -1.48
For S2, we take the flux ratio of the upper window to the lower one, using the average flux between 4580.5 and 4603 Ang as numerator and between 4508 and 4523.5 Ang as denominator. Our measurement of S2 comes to 0.77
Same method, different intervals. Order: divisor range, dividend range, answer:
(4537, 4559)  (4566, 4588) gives 0.83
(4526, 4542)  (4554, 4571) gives 0.84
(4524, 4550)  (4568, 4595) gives 0.80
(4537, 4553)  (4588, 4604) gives 0.73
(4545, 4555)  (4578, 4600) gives 0.77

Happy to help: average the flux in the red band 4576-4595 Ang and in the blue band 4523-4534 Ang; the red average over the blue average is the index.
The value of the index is 0.80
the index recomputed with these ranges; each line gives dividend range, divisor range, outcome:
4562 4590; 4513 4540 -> 0.82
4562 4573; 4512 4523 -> 0.84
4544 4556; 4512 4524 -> 1.03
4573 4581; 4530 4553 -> 0.89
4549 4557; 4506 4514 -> 1.04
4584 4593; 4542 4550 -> 0.74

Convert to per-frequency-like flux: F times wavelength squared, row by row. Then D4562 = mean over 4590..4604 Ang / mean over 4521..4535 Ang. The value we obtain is 0.8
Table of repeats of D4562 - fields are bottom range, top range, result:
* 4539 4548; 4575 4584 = 0.86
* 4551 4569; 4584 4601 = 0.86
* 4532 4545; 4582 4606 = 0.72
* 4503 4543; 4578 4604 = 0.79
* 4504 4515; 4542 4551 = 1.06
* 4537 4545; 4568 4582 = 0.87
